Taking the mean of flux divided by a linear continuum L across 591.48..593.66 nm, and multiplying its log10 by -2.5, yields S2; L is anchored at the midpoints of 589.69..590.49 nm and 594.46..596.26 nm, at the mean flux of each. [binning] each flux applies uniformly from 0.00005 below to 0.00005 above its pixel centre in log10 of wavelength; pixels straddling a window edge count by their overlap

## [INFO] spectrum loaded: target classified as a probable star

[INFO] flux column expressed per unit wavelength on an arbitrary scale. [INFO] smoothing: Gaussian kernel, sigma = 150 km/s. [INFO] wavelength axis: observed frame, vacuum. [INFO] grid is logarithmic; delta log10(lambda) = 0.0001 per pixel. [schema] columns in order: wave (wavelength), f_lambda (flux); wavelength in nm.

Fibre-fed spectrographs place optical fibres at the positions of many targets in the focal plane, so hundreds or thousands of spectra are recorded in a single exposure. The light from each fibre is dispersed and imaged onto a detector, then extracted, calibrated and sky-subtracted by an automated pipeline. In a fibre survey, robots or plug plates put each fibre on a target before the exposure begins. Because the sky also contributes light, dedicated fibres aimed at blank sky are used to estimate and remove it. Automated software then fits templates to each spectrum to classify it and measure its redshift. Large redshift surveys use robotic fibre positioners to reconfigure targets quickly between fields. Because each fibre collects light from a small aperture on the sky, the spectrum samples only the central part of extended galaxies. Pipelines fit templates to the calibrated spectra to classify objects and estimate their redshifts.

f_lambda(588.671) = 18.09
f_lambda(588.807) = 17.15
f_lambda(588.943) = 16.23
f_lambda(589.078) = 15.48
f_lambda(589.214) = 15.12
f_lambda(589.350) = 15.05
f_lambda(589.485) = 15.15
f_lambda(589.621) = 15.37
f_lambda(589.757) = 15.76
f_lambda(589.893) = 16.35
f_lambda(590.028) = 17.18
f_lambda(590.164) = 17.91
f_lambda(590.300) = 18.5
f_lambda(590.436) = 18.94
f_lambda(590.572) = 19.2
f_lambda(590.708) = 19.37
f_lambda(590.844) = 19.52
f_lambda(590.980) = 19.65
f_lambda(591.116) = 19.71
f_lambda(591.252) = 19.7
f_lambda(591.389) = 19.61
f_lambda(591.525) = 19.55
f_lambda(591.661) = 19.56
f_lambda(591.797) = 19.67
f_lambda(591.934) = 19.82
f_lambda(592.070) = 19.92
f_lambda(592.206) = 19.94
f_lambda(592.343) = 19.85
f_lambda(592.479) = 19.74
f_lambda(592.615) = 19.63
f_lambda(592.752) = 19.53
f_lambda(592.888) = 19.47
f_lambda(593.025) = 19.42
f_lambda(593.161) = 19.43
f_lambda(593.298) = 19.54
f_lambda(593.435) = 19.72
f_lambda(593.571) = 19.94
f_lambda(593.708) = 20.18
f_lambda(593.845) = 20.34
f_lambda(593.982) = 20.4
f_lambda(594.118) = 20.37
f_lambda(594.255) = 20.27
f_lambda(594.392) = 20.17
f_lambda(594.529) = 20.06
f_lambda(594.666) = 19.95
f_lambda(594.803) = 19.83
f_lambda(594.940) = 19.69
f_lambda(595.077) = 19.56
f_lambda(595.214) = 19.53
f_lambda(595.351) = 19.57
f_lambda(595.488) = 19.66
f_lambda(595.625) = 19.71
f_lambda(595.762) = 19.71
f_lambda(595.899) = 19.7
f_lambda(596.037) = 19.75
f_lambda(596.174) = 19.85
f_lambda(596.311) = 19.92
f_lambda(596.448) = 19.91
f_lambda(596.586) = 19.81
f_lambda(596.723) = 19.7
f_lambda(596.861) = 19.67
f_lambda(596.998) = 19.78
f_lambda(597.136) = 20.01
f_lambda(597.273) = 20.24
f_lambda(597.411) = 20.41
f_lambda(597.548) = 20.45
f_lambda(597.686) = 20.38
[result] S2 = -0.07 mag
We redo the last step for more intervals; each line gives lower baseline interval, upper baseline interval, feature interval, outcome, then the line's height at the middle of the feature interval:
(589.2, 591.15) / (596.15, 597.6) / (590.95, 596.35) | -0.056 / 18.8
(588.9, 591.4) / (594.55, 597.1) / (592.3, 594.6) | -0.060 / 18.8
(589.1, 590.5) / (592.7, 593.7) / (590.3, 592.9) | -0.083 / 18.1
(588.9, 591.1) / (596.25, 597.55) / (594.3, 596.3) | -0.025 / 19.3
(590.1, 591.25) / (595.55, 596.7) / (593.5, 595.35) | -0.023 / 19.6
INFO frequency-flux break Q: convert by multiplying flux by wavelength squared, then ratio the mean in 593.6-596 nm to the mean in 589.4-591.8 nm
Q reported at 1.10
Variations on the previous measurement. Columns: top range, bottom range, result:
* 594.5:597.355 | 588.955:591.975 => 1.12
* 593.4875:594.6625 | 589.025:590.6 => 1.23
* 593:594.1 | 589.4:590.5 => 1.20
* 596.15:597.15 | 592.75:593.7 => 1.02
